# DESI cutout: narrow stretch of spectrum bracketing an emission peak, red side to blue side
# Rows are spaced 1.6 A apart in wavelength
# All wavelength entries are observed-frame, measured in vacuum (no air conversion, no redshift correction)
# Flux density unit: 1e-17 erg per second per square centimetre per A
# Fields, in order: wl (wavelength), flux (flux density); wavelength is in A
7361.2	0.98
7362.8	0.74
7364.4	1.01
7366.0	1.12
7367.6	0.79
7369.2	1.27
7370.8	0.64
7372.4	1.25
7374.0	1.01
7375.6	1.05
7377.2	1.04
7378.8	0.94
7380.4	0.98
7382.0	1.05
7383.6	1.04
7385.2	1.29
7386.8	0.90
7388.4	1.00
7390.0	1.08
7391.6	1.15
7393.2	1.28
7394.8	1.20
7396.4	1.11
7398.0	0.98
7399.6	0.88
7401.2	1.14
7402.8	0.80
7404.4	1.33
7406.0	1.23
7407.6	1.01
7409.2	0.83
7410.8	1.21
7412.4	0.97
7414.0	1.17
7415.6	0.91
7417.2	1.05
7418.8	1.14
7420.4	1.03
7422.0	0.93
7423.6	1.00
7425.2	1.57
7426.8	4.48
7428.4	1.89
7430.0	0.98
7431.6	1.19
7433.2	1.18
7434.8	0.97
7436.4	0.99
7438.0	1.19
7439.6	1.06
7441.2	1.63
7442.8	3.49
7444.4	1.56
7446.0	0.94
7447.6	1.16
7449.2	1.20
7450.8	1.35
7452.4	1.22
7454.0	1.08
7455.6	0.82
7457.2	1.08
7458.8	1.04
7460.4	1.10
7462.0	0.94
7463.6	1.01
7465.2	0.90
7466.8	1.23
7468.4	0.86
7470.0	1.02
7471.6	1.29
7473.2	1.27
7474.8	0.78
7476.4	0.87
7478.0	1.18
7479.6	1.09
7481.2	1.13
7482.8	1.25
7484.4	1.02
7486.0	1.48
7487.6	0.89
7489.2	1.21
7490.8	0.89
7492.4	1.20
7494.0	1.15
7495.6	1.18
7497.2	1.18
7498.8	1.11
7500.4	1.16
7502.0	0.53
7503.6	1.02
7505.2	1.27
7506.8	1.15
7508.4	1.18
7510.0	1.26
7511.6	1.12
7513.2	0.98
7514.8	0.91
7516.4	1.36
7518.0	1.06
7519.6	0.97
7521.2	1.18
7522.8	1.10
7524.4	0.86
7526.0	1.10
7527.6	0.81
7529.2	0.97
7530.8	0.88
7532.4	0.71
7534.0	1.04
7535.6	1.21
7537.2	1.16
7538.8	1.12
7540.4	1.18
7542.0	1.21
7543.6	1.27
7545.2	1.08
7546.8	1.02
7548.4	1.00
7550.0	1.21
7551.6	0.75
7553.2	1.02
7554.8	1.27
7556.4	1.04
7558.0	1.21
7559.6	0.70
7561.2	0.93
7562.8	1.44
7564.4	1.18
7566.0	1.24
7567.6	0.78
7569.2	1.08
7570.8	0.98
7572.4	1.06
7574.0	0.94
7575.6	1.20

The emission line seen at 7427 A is [S II]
